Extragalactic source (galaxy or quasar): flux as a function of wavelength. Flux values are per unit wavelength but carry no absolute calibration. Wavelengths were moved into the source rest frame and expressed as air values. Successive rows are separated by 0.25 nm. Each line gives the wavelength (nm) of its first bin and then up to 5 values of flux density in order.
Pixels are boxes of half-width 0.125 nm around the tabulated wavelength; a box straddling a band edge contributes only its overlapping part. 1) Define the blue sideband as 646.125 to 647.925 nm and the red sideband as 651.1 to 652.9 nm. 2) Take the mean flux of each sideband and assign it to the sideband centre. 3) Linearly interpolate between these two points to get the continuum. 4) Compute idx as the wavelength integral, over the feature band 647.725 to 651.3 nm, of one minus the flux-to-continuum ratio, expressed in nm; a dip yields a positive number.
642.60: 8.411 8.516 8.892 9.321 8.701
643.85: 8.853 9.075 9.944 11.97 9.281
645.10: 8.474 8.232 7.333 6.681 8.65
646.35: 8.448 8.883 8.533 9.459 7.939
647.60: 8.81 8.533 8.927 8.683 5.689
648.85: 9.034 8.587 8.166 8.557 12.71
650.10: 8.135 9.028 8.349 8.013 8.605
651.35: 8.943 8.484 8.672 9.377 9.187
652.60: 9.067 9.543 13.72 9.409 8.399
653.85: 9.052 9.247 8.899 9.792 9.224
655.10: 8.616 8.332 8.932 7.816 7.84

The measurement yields 0.071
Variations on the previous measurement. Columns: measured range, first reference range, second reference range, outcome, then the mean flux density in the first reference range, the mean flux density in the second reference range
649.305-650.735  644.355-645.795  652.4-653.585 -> 0.08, 9.02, 10.2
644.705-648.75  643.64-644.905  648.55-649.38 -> 0.25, 9.78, 8.03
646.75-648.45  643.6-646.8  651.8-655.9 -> 0.05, 8.81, 9.29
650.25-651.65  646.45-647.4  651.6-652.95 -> 0.07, 8.76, 9.1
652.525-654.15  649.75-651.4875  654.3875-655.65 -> -0.15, 9.06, 8.98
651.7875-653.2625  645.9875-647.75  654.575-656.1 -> -0.22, 8.67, 8.64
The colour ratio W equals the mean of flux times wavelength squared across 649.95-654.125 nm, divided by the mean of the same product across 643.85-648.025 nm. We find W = 1.1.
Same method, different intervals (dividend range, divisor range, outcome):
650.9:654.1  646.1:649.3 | 1.12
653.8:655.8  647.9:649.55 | 1.11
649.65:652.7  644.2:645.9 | 1.03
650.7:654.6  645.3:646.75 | 1.18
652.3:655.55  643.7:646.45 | 1.10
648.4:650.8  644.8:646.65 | 1.07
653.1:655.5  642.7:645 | 1.02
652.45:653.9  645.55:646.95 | 1.24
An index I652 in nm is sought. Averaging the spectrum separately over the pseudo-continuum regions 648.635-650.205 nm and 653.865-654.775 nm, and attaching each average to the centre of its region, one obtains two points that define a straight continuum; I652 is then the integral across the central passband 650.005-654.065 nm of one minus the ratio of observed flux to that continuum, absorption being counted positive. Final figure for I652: 0.01 nm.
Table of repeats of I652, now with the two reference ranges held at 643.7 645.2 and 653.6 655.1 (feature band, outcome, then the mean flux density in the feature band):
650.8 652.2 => 0.084 nm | 8.71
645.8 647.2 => 0.145 nm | 8.52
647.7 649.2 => 0.185 nm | 8.25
